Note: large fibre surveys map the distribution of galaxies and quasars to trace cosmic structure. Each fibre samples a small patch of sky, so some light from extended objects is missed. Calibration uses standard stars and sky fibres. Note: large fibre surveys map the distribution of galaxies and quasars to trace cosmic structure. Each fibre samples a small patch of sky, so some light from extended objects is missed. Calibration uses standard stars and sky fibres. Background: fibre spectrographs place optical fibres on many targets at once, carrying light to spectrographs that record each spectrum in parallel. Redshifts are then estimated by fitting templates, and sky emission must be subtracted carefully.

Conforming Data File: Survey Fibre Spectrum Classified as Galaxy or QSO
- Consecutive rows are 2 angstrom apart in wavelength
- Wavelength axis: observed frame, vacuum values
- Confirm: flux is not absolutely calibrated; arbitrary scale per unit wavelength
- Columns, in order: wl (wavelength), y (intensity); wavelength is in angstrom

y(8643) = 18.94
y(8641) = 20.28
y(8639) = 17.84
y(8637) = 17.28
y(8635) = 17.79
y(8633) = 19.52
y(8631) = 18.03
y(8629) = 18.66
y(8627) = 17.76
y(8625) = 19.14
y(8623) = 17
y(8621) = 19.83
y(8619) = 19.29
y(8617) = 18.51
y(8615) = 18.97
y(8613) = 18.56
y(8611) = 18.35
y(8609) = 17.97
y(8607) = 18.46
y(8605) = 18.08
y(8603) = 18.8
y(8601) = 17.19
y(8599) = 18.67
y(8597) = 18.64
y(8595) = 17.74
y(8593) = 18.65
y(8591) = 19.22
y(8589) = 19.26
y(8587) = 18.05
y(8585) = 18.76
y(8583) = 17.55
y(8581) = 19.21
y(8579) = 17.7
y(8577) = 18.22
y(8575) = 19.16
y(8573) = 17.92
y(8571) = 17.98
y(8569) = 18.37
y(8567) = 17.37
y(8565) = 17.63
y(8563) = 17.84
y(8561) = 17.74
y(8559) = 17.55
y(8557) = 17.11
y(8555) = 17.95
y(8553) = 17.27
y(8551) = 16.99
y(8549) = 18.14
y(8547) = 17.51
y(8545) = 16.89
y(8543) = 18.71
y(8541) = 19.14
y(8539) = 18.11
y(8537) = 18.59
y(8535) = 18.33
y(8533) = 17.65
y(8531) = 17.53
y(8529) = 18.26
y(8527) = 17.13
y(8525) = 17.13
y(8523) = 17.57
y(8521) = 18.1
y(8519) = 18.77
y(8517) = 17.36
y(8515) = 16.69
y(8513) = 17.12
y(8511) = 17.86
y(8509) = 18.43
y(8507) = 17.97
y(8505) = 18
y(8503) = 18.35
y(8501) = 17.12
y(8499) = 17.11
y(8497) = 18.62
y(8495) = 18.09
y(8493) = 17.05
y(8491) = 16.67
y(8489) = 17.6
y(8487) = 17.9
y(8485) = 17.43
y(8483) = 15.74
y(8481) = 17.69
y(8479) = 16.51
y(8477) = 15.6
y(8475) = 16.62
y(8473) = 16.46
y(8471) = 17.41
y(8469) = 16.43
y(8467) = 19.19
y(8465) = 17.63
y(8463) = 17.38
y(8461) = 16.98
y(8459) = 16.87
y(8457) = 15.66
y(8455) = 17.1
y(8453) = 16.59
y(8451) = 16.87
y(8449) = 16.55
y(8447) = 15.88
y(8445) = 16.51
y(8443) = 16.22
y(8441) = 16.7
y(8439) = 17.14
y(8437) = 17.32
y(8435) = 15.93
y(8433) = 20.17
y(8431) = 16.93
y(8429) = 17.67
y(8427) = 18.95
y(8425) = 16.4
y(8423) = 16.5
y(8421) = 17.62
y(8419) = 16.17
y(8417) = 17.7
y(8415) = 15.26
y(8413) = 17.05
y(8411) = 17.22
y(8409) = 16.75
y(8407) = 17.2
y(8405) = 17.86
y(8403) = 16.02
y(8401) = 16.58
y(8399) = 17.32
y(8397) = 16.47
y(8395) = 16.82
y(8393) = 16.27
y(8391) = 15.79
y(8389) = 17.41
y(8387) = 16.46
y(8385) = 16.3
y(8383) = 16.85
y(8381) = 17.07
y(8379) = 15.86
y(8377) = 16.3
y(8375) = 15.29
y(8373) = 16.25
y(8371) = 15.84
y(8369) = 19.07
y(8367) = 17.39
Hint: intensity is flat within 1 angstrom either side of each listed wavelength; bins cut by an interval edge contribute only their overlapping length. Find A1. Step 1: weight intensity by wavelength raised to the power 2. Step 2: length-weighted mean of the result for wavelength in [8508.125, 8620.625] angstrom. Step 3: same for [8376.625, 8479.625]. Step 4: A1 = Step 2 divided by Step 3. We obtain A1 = 1.1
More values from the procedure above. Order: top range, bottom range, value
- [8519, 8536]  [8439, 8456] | 1.09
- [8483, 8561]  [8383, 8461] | 1.08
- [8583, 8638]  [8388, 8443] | 1.14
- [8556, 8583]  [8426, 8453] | 1.08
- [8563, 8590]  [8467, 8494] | 1.10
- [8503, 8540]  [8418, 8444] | 1.06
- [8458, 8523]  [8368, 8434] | 1.05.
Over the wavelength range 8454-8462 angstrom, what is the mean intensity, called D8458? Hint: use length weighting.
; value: 16.7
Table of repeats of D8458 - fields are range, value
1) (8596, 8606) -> 18.3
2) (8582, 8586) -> 18.2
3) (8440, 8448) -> 16.3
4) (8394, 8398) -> 16.6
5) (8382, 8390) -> 16.8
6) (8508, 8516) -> 17.5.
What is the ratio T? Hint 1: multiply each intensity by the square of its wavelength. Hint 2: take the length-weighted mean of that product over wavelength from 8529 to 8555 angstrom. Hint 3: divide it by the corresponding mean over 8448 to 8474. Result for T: 1.07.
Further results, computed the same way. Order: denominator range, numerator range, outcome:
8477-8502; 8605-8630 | 1.11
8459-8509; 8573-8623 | 1.10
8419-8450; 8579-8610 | 1.12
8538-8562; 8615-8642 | 1.06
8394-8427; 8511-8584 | 1.09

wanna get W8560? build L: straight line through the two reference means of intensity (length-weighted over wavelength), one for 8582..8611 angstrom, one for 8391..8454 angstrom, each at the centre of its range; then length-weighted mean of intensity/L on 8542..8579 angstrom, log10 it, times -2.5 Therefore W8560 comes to 0.02 mag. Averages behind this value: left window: 16.9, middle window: 17.8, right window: 18.4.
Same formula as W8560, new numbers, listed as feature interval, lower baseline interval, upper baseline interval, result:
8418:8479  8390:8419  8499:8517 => 0.01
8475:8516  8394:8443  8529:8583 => 0.01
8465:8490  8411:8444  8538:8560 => 0.02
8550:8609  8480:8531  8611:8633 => 0.01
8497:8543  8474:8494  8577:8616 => -0.03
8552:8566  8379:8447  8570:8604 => 0.03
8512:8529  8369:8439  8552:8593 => 0.01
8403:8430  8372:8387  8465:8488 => -0.03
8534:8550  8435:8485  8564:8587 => -0.02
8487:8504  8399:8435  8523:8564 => 0.00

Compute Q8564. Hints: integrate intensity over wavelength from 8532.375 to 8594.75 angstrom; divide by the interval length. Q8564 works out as 18.1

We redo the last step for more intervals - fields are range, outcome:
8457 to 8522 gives 17.4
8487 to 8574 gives 17.8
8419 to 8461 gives 17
